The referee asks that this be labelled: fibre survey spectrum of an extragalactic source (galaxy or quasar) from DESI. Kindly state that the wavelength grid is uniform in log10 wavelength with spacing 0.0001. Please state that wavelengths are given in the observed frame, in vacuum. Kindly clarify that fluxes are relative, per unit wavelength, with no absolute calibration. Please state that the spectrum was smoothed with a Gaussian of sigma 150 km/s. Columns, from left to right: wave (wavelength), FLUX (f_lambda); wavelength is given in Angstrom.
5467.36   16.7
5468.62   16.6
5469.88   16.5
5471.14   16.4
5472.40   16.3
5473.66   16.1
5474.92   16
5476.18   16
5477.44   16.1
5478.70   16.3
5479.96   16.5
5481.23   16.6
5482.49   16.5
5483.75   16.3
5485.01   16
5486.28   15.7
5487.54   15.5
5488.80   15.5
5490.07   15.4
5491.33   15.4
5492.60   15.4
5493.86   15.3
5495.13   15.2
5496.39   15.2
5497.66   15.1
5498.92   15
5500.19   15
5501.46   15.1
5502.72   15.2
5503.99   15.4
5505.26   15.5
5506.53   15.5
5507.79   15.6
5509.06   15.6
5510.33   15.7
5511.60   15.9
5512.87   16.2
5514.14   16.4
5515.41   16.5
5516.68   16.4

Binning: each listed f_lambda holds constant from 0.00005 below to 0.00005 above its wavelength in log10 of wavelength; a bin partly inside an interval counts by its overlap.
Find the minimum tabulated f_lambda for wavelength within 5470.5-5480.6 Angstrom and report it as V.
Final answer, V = 16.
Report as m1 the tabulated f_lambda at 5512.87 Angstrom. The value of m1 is 16.2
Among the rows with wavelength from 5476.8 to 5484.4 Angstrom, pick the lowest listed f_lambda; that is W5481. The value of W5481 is 16.1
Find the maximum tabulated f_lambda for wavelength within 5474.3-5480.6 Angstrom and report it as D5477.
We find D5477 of 16.5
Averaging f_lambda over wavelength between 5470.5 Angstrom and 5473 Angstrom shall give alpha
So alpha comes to 16.3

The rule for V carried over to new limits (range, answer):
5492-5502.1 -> 15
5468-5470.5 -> 16.5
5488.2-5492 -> 15.4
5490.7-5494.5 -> 15.3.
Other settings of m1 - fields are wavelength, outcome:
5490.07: 15.4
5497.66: 15.1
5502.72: 15.2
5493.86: 15.3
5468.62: 16.6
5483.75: 16.3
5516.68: 16.4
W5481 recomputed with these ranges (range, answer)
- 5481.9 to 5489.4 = 15.5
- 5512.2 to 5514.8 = 16.2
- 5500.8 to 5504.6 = 15.1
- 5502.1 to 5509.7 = 15.2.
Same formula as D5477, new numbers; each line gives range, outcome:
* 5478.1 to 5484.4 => 16.6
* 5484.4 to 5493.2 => 16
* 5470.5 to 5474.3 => 16.4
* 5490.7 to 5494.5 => 15.4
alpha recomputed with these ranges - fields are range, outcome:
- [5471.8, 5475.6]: 16.1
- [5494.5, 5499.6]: 15.1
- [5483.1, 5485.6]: 16.2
